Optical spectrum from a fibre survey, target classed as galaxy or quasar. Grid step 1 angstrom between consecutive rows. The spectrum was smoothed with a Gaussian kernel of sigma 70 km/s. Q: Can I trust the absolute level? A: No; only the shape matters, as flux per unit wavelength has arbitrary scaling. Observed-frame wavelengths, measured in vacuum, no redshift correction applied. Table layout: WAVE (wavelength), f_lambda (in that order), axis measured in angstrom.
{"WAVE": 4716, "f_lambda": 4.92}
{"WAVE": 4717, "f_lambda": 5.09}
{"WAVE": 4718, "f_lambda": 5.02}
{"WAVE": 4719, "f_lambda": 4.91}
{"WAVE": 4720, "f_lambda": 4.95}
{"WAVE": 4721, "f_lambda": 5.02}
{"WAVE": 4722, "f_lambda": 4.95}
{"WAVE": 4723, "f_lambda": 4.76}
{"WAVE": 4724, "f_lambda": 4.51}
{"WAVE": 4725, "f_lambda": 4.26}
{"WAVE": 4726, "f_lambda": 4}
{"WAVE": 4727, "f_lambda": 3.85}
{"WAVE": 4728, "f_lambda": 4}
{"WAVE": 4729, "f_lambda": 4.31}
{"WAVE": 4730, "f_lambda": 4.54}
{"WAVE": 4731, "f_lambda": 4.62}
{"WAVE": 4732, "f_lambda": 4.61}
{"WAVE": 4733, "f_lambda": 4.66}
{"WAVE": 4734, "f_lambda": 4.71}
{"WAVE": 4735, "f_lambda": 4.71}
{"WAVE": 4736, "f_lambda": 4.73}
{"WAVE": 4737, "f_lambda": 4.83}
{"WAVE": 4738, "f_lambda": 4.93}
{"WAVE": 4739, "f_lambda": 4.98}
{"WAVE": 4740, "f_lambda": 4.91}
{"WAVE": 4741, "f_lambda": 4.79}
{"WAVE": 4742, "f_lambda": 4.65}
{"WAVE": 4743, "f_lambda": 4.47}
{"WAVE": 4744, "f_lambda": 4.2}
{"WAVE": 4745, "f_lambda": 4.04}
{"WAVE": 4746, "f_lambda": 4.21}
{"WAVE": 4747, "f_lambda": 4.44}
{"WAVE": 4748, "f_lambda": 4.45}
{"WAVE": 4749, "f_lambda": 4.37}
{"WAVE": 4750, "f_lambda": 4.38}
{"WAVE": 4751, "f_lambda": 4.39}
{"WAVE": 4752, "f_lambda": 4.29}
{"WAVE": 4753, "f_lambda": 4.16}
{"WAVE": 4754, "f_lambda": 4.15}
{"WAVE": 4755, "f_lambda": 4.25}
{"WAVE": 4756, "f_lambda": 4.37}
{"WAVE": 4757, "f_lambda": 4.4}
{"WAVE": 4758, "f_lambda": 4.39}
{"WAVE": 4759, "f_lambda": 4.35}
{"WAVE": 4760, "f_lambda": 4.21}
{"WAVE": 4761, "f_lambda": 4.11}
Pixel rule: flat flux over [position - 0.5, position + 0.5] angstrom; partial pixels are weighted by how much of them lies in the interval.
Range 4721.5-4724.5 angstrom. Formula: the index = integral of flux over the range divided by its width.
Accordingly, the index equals 4.74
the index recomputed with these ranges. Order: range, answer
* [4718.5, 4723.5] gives 4.92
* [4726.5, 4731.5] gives 4.26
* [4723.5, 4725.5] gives 4.38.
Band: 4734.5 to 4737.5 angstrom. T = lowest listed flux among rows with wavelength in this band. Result 4.71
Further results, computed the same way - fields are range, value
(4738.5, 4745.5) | 4.04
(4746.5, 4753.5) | 4.16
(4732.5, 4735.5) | 4.66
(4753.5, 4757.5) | 4.15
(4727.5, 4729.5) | 4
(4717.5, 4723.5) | 4.76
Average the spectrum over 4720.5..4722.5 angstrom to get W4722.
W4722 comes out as 4.98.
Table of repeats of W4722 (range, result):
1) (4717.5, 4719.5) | 4.96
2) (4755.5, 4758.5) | 4.39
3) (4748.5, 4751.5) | 4.38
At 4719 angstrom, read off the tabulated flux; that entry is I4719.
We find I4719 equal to 4.91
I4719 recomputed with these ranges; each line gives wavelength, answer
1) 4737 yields 4.83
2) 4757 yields 4.4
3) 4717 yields 5.09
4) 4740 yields 4.91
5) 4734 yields 4.71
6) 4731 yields 4.62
